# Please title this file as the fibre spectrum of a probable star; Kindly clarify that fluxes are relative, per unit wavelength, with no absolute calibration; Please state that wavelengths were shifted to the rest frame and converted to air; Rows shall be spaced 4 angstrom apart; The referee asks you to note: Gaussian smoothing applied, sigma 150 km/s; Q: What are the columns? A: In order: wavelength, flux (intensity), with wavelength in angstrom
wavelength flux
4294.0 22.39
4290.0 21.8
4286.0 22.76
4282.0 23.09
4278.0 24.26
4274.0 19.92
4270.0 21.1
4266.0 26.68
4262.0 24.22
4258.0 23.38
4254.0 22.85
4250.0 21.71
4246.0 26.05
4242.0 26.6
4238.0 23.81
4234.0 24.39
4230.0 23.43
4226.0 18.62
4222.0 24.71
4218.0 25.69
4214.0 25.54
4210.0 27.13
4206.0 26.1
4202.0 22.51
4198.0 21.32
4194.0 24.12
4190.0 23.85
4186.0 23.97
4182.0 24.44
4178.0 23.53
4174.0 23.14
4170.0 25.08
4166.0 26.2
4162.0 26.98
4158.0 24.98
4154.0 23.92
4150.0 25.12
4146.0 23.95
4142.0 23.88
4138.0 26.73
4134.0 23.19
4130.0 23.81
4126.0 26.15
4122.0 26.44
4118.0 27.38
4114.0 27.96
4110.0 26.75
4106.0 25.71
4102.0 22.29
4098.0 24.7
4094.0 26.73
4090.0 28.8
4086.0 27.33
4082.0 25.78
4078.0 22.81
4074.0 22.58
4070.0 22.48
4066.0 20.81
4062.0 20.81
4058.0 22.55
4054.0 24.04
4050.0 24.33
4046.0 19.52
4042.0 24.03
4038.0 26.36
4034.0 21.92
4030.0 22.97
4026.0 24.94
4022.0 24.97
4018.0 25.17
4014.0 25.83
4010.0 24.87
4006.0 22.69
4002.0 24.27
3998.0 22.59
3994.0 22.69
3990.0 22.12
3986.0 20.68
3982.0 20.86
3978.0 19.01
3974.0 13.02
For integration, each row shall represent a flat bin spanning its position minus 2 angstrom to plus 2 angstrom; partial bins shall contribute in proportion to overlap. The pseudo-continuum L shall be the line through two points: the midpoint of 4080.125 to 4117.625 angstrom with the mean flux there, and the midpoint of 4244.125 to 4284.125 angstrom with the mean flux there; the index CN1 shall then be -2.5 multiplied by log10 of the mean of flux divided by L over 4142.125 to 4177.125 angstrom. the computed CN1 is 0.016 mag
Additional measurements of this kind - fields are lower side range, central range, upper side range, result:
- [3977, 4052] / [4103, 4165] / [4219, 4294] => -0.10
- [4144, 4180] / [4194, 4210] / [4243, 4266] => 0.03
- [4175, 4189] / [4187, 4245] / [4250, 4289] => -0.03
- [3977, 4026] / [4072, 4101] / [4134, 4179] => -0.06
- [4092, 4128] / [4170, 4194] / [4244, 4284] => 0.04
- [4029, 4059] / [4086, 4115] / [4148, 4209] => -0.11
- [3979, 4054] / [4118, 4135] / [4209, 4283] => -0.08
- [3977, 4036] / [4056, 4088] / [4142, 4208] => 0.02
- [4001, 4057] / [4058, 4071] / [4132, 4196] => 0.13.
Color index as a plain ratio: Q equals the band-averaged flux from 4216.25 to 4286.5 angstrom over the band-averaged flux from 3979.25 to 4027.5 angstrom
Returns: 1.01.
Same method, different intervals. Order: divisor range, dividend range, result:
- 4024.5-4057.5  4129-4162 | 1.05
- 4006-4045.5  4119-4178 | 1.03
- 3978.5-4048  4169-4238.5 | 1.03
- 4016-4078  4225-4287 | 1.01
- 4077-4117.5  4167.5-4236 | 0.92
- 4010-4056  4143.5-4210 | 1.02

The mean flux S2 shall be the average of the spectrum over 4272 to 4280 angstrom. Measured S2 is 22.1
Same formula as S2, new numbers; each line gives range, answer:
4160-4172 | 26.1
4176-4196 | 24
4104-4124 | 26.8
